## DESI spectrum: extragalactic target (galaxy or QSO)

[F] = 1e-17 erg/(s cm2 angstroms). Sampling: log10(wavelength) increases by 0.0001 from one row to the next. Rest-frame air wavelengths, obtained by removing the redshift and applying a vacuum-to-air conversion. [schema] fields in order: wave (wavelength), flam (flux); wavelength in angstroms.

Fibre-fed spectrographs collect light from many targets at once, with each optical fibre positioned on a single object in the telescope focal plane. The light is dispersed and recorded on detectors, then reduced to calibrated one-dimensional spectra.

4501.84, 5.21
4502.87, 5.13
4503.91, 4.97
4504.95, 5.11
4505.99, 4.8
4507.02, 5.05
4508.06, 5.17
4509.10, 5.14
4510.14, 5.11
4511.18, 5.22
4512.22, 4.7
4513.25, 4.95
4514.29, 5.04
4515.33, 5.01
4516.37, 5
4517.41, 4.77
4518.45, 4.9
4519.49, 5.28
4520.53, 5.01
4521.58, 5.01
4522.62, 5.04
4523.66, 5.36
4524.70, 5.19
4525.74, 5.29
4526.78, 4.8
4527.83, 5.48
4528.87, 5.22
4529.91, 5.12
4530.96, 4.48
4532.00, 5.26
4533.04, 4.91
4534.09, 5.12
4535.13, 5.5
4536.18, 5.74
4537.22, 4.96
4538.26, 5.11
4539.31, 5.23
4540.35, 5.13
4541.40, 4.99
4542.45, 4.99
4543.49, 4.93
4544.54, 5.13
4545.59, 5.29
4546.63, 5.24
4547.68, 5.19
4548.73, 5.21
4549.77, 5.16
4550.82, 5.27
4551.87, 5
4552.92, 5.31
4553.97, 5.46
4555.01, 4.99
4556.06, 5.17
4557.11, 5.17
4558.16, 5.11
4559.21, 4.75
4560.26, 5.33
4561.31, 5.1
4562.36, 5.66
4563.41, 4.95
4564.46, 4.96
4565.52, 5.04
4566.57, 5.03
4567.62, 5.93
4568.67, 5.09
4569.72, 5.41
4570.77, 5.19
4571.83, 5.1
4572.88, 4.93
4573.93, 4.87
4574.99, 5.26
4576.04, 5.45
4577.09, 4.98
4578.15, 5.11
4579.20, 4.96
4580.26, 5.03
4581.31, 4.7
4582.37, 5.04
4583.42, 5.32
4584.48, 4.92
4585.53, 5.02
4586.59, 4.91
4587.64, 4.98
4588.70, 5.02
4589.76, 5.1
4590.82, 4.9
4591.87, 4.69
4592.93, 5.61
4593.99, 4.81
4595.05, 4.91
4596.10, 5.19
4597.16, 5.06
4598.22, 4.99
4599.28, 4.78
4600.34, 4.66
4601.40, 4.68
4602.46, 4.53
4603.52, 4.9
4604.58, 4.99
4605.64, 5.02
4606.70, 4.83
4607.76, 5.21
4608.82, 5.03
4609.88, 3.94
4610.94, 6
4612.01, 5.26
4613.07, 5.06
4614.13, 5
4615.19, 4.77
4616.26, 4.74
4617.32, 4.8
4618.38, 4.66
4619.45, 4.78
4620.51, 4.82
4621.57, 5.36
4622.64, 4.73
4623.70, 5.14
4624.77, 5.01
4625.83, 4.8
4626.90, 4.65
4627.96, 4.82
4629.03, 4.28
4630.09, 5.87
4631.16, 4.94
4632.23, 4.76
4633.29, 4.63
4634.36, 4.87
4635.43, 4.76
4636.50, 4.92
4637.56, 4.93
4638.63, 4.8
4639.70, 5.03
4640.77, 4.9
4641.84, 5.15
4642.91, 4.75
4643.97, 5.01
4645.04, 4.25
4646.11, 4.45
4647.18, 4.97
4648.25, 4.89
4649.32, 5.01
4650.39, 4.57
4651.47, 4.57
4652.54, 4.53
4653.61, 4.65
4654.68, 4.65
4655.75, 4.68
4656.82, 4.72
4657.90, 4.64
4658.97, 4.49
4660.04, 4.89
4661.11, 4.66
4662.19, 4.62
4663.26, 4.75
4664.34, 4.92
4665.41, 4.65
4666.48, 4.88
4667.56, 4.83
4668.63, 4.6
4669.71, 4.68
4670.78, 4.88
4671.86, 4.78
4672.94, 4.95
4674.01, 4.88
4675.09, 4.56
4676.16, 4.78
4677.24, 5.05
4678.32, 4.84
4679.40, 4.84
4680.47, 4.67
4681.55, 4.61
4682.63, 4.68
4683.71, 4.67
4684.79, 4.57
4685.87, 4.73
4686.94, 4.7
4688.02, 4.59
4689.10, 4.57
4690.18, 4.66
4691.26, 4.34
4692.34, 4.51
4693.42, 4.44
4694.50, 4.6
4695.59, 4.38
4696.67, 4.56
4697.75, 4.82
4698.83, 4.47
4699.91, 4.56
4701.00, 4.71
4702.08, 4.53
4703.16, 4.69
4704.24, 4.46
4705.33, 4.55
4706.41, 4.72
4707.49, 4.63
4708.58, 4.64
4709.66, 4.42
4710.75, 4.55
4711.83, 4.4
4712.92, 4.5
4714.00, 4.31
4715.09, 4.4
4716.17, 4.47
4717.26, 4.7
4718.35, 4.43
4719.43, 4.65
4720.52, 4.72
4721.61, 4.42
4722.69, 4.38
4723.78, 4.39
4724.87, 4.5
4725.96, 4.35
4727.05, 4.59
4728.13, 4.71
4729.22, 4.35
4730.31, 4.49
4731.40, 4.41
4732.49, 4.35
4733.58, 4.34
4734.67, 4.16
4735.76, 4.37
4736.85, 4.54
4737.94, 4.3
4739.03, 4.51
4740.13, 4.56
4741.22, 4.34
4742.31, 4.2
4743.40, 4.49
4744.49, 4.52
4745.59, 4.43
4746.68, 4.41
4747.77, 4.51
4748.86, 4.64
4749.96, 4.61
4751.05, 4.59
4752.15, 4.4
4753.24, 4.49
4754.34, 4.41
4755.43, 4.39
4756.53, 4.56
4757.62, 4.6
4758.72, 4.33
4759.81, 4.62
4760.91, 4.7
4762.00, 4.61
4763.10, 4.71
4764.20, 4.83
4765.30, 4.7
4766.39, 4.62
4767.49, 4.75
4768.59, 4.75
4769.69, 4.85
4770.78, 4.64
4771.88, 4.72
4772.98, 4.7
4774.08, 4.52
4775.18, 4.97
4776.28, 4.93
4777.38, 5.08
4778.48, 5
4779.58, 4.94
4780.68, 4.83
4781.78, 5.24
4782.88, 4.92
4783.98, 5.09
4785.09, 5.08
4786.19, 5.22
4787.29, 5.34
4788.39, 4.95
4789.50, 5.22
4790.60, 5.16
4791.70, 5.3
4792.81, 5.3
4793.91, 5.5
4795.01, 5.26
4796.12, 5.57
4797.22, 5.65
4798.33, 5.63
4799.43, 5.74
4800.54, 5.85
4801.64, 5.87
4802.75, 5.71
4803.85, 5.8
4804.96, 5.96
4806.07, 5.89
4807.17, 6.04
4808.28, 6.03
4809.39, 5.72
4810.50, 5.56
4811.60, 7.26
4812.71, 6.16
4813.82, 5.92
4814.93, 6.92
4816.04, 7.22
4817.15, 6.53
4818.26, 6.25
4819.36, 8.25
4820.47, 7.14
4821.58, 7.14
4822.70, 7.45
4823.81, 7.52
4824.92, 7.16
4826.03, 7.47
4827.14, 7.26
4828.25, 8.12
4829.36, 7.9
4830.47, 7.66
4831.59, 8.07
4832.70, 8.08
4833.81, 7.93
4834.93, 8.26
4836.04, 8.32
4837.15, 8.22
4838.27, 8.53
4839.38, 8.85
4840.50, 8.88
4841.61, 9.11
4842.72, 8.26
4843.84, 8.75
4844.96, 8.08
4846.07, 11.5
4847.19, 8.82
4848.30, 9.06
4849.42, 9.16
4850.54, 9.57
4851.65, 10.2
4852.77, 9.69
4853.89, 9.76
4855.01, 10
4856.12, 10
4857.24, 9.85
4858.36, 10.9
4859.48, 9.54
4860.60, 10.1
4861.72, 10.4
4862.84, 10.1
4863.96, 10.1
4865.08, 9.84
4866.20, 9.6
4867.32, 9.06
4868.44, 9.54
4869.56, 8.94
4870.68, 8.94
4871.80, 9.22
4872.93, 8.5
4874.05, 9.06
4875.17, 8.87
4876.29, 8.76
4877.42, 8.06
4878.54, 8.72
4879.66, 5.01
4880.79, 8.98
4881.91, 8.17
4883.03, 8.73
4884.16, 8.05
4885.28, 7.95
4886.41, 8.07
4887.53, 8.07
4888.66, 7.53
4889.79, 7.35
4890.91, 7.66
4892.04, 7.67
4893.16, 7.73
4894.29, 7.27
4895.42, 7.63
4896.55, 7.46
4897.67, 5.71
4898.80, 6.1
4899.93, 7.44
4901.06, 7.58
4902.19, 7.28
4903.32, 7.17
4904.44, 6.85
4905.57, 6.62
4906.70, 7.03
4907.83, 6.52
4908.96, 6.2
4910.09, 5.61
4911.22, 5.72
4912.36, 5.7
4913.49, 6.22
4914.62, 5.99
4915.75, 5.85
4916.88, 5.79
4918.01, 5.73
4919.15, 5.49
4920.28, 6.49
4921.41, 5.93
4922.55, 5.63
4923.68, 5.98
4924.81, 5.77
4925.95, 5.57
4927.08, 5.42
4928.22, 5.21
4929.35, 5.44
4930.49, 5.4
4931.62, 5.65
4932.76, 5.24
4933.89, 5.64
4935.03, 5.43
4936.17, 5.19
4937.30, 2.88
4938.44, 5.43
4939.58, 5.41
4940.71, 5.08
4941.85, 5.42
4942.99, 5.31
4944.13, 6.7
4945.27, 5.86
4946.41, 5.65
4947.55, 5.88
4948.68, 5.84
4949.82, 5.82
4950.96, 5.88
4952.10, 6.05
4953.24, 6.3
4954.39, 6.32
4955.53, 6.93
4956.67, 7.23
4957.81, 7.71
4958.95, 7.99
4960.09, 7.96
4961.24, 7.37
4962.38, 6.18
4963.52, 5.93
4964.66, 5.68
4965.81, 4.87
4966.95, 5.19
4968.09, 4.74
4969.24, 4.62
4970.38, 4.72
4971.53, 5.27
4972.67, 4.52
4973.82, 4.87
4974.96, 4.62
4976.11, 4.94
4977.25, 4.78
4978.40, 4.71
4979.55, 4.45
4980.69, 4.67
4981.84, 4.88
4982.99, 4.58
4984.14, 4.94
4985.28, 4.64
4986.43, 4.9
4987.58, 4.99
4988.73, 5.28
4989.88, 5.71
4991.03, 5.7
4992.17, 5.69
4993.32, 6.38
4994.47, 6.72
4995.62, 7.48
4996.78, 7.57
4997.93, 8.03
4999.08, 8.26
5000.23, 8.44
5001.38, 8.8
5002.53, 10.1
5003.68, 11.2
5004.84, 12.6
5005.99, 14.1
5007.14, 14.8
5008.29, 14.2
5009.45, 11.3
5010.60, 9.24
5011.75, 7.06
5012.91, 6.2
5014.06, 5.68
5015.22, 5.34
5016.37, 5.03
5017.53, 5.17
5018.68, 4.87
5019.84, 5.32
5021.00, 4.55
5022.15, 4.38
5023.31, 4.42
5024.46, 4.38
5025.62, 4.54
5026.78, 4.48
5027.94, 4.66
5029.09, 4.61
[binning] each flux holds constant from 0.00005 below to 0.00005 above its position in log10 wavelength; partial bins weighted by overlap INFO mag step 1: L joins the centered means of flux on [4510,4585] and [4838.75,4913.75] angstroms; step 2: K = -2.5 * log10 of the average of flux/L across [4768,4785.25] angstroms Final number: 0.45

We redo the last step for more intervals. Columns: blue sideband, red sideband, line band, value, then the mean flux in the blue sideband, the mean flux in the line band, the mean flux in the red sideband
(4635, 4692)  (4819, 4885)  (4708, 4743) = 0.33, 4.74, 4.45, 8.77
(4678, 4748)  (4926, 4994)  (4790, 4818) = -0.20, 4.52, 5.9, 5.53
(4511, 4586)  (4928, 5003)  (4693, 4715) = 0.19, 5.12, 4.54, 5.85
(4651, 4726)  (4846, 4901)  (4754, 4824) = 0.25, 4.62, 5.47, 8.7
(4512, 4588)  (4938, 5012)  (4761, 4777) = 0.24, 5.12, 4.74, 6.69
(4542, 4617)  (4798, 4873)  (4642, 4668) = 0.25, 5.06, 4.72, 8.11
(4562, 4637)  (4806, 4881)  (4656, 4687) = 0.25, 4.99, 4.74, 8.37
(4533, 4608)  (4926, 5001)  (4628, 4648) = 0.08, 5.09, 4.85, 5.74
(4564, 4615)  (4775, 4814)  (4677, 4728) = 0.16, 5.03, 4.57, 5.49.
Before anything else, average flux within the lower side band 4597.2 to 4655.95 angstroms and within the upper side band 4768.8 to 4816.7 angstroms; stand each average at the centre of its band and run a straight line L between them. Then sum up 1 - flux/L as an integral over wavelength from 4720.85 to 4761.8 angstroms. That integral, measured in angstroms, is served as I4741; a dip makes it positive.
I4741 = 6.3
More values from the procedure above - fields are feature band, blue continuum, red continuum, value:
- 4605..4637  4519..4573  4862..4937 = 3.8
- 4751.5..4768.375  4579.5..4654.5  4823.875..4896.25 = 6.0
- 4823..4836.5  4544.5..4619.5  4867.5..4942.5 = -3.0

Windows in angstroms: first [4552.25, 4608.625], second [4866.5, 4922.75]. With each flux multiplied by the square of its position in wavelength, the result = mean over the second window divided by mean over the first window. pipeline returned 1.65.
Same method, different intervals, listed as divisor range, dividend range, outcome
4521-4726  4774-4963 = 1.59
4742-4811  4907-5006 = 1.30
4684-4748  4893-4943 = 1.45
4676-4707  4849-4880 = 2.18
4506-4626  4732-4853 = 1.32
